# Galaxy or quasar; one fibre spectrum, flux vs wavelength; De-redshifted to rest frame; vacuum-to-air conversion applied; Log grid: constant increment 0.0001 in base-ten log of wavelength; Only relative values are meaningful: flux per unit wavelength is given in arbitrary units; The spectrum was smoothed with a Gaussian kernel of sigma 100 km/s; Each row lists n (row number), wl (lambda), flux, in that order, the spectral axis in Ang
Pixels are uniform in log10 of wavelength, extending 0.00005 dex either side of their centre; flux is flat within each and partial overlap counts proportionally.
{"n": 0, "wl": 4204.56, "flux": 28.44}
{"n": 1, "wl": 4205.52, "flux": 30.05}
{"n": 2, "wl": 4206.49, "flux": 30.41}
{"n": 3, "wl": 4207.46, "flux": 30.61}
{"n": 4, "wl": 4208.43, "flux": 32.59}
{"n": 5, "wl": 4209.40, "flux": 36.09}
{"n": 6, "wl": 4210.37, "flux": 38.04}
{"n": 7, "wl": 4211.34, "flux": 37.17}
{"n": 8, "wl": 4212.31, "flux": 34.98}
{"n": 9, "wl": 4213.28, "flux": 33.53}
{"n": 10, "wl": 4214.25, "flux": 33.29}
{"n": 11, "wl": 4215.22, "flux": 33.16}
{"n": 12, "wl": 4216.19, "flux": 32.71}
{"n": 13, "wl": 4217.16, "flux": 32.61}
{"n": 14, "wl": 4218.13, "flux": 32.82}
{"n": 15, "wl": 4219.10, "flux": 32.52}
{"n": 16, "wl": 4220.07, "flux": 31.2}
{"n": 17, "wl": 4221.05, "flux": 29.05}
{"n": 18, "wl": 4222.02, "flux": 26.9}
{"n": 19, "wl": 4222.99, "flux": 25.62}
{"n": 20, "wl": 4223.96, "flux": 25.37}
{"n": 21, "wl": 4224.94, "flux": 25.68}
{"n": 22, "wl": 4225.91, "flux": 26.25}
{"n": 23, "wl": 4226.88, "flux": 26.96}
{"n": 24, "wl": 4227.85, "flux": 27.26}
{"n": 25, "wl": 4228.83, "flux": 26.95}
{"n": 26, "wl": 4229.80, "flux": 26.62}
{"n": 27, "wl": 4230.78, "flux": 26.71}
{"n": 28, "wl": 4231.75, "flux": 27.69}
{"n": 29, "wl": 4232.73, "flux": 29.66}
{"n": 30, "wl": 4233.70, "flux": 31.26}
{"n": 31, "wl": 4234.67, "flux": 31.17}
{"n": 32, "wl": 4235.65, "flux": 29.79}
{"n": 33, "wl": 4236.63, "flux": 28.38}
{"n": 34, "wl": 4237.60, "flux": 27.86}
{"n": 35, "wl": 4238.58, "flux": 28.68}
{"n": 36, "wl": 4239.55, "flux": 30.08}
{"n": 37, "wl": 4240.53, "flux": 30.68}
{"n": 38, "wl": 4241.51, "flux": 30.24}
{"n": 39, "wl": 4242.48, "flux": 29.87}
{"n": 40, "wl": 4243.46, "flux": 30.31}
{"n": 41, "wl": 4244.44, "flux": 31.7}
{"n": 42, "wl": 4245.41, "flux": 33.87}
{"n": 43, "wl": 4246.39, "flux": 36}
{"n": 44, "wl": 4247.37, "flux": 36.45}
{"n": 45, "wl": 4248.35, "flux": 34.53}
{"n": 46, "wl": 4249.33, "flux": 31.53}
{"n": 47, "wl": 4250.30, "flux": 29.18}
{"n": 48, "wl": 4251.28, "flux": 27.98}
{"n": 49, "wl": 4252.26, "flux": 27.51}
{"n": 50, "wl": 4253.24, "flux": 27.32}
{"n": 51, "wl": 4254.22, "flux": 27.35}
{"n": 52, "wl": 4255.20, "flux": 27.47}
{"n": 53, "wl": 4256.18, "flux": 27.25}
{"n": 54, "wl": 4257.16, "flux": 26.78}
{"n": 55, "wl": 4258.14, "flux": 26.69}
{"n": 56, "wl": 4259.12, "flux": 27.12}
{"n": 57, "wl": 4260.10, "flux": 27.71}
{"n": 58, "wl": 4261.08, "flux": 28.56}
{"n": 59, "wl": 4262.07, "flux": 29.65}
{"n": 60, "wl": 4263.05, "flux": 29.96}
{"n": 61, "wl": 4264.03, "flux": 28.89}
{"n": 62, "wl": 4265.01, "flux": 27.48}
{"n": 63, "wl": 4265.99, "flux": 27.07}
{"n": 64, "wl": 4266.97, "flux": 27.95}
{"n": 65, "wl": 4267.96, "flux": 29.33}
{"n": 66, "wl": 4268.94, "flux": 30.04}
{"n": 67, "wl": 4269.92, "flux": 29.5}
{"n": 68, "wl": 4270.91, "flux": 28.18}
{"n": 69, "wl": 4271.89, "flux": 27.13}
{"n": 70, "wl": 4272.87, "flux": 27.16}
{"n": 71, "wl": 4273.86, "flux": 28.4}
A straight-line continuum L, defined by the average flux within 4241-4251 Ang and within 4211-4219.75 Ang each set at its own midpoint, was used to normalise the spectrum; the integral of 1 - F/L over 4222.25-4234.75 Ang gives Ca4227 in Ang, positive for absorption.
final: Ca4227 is 2.14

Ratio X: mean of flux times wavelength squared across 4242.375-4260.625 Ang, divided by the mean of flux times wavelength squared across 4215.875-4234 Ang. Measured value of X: 1.1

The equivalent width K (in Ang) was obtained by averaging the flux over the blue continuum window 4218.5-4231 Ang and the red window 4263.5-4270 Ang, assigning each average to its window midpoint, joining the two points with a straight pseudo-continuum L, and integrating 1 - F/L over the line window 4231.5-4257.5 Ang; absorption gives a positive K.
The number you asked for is -1.89 Ang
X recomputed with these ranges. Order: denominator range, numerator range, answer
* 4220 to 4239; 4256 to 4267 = 1.02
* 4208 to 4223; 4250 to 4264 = 0.87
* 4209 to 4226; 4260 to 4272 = 0.93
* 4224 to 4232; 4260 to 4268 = 1.09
